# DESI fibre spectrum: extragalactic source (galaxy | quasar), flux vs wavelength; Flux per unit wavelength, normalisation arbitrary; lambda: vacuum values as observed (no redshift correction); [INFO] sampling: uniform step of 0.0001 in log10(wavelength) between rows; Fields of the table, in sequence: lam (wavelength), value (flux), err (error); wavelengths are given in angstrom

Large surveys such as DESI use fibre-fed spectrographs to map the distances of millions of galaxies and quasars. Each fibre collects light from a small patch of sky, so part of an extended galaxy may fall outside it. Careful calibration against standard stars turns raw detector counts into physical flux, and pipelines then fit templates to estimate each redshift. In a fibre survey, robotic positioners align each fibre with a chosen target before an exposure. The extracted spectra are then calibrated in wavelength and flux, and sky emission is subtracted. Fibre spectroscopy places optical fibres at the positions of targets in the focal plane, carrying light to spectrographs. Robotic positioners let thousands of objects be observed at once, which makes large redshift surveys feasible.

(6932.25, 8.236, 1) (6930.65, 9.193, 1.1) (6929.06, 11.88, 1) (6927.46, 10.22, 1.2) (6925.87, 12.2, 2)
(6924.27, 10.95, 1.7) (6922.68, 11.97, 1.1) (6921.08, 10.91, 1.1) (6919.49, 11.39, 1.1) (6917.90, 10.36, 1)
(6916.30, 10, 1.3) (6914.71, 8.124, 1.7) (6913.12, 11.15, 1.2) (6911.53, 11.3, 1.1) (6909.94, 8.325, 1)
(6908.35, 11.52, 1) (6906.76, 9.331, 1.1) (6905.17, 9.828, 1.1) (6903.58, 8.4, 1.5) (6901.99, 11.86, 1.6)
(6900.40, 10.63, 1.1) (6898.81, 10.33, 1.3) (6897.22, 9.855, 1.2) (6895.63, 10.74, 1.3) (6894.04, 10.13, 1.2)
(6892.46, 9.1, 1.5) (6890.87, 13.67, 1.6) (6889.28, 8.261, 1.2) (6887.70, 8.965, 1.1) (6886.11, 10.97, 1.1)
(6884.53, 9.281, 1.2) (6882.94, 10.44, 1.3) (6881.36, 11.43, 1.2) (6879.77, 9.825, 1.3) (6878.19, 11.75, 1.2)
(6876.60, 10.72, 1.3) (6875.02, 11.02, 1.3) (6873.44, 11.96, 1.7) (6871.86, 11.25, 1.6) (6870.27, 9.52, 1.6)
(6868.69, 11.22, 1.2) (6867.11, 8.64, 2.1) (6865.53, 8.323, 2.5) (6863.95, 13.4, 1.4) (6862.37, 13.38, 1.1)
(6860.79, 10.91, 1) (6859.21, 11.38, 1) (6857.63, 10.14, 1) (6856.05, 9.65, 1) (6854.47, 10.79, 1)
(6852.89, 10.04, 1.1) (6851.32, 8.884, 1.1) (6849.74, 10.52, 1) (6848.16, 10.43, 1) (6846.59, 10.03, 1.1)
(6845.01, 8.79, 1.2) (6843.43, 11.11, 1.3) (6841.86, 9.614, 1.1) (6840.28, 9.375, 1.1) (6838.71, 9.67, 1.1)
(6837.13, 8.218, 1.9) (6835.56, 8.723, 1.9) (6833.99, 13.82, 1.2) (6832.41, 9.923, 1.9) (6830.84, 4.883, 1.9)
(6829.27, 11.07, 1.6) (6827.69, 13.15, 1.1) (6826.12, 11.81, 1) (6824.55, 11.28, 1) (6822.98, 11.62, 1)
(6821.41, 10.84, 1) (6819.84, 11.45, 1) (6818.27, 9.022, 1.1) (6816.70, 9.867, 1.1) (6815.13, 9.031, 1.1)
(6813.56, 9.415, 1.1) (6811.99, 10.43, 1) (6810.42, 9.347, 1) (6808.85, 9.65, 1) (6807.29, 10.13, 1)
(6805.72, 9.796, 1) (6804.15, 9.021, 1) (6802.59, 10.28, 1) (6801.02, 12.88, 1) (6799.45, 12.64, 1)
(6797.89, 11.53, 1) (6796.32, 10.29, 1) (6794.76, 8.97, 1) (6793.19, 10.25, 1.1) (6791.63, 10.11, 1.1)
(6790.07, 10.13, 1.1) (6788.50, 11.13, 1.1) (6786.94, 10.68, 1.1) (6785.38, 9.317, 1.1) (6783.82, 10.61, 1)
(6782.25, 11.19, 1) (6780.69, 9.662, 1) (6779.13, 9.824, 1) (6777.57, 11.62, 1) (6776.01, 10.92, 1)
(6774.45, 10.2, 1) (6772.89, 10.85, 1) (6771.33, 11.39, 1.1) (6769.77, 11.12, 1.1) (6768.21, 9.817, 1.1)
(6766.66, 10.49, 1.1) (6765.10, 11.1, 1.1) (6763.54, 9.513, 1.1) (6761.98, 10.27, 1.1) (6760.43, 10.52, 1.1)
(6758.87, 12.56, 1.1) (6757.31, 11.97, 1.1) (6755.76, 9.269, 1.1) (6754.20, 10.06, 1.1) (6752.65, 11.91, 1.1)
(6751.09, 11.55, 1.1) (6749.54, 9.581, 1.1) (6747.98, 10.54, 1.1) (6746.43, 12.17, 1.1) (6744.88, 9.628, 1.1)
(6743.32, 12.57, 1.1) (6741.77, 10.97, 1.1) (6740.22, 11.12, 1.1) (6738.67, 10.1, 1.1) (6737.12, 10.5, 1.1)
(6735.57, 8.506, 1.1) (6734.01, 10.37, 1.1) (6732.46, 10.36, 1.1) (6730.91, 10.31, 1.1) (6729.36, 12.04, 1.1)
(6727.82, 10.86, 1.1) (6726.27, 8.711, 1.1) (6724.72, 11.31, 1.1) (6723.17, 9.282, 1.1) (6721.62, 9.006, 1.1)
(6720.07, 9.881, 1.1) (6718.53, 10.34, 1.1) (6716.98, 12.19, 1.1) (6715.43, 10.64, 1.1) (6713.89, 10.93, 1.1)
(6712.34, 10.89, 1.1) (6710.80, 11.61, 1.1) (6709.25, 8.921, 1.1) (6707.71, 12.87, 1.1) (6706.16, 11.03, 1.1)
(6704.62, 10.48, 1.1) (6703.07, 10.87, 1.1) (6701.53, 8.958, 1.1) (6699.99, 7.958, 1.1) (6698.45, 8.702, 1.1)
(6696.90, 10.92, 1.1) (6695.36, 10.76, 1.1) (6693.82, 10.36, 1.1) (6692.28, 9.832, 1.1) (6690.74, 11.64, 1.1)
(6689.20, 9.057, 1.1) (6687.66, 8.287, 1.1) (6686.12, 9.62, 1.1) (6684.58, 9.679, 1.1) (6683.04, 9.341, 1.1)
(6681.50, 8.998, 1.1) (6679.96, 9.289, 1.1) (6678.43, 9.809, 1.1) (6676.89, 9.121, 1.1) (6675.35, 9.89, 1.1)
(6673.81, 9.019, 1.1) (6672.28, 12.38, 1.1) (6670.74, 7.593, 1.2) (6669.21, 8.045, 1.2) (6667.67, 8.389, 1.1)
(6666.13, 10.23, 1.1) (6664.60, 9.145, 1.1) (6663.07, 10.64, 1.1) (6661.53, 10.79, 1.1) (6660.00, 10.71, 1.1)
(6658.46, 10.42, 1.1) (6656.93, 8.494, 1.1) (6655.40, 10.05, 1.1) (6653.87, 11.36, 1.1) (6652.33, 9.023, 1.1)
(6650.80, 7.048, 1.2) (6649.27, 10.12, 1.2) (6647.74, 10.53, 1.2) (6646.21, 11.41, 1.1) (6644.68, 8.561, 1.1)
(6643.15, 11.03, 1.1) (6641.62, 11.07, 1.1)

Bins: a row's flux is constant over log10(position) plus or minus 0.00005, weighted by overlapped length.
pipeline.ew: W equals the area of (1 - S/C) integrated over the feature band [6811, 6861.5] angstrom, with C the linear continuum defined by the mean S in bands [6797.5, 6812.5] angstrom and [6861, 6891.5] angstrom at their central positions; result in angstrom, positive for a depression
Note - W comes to 2.1 angstrom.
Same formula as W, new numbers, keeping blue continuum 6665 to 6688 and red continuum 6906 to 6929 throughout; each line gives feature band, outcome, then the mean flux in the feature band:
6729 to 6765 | -3.73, 10.7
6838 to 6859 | 0.55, 9.97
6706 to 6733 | -3.00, 10.6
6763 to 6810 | -2.81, 10.5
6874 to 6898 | 0.01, 10.4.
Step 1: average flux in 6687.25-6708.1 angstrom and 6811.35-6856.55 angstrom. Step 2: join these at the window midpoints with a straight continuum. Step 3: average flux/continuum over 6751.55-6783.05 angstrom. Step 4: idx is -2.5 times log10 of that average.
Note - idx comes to -0.06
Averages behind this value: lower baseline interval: 10.1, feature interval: 10.7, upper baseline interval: 10.1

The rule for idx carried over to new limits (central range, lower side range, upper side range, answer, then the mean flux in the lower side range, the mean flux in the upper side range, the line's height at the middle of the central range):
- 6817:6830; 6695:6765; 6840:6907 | -0.08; 10.5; 10.4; 10.4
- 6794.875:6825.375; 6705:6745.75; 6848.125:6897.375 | 0.01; 10.6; 10.5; 10.5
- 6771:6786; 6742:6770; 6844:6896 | 0.02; 10.8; 10.5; 10.7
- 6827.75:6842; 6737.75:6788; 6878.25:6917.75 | 0.08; 10.7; 10.2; 10.4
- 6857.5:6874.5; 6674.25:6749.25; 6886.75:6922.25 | -0.08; 10.2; 10.2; 10.2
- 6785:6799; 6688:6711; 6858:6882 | 0.03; 10.2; 11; 10.6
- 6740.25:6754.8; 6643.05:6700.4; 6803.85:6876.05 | -0.11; 9.69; 10.3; 9.96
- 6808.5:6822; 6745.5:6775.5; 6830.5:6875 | 0.06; 10.8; 10.2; 10.5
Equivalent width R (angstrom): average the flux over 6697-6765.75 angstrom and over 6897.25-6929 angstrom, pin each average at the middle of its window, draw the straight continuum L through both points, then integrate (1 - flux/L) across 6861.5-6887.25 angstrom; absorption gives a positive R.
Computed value -0.8 angstrom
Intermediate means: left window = 10.5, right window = 10.5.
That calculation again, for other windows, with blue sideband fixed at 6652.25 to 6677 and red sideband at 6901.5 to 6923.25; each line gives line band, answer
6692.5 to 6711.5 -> -0.8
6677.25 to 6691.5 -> 0.4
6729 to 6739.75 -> -0.4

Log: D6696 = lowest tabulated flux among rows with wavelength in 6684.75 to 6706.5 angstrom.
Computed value 7.958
